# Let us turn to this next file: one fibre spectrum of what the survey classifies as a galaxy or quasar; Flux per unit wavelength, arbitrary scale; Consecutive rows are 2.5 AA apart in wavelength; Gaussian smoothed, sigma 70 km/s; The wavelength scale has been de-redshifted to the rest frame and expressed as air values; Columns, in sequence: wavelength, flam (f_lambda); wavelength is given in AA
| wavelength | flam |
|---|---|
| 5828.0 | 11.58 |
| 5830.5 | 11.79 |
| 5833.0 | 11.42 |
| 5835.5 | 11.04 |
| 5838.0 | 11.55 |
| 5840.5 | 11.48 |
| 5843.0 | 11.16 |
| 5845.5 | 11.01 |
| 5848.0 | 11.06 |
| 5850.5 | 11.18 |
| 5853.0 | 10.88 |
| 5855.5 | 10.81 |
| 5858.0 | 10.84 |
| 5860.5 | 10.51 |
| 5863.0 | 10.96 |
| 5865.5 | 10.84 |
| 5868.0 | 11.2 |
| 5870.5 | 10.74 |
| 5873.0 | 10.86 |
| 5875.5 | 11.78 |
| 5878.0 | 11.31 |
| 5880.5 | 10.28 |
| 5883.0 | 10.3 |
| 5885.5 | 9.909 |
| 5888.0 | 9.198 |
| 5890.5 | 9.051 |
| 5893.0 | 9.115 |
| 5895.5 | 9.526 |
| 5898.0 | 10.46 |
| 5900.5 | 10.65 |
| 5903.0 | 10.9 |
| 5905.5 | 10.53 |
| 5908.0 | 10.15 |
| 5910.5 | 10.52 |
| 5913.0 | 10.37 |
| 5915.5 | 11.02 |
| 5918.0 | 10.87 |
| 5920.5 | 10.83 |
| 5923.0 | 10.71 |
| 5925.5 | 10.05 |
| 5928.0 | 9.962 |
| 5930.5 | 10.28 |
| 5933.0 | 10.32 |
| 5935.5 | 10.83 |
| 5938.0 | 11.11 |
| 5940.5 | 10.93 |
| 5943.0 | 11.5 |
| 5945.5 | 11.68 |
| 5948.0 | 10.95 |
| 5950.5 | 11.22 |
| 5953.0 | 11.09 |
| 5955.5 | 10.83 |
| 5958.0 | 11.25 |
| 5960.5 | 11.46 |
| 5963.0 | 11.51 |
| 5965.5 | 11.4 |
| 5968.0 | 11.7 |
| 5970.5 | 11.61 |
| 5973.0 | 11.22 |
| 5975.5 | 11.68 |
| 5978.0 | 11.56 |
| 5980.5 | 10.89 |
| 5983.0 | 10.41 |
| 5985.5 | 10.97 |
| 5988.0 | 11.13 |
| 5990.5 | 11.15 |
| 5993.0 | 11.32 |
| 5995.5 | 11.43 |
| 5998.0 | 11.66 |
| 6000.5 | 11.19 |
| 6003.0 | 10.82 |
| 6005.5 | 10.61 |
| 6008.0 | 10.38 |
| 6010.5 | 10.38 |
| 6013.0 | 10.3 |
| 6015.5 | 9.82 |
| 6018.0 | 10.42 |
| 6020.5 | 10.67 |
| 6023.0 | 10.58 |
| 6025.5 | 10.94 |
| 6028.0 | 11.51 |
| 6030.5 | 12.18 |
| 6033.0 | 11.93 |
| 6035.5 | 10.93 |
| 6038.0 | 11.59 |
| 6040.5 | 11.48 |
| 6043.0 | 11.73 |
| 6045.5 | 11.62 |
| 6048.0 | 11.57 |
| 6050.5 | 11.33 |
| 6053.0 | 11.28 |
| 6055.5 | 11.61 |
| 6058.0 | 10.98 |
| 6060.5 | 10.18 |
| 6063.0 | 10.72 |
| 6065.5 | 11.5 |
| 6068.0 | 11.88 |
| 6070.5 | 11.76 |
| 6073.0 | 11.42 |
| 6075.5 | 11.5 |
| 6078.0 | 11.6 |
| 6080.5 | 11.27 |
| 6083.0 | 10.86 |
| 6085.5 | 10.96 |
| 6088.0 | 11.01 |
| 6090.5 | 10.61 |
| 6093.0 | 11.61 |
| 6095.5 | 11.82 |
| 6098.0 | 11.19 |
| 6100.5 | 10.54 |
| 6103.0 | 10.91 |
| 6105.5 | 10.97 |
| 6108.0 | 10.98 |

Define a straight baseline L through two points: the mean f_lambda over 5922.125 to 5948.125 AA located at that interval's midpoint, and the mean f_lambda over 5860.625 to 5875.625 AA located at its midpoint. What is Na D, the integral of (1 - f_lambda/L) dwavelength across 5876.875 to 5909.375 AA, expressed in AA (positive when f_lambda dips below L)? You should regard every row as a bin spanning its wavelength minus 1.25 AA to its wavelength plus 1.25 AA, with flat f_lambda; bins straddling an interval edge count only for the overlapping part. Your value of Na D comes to 2.3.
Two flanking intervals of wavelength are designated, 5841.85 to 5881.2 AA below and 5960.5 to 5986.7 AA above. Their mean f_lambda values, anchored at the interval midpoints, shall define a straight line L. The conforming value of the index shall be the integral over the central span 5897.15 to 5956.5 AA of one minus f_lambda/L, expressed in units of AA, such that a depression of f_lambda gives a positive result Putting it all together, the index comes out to 2.3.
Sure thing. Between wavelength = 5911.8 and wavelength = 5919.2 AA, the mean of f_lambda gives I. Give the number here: 10.8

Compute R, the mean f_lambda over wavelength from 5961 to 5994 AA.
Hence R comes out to 11.3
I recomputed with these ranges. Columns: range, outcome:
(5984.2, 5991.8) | 11.1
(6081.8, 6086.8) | 10.9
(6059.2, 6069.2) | 11.1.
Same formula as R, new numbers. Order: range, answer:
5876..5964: 10.6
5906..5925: 10.6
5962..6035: 11.1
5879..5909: 10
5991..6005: 11.2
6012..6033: 10.9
